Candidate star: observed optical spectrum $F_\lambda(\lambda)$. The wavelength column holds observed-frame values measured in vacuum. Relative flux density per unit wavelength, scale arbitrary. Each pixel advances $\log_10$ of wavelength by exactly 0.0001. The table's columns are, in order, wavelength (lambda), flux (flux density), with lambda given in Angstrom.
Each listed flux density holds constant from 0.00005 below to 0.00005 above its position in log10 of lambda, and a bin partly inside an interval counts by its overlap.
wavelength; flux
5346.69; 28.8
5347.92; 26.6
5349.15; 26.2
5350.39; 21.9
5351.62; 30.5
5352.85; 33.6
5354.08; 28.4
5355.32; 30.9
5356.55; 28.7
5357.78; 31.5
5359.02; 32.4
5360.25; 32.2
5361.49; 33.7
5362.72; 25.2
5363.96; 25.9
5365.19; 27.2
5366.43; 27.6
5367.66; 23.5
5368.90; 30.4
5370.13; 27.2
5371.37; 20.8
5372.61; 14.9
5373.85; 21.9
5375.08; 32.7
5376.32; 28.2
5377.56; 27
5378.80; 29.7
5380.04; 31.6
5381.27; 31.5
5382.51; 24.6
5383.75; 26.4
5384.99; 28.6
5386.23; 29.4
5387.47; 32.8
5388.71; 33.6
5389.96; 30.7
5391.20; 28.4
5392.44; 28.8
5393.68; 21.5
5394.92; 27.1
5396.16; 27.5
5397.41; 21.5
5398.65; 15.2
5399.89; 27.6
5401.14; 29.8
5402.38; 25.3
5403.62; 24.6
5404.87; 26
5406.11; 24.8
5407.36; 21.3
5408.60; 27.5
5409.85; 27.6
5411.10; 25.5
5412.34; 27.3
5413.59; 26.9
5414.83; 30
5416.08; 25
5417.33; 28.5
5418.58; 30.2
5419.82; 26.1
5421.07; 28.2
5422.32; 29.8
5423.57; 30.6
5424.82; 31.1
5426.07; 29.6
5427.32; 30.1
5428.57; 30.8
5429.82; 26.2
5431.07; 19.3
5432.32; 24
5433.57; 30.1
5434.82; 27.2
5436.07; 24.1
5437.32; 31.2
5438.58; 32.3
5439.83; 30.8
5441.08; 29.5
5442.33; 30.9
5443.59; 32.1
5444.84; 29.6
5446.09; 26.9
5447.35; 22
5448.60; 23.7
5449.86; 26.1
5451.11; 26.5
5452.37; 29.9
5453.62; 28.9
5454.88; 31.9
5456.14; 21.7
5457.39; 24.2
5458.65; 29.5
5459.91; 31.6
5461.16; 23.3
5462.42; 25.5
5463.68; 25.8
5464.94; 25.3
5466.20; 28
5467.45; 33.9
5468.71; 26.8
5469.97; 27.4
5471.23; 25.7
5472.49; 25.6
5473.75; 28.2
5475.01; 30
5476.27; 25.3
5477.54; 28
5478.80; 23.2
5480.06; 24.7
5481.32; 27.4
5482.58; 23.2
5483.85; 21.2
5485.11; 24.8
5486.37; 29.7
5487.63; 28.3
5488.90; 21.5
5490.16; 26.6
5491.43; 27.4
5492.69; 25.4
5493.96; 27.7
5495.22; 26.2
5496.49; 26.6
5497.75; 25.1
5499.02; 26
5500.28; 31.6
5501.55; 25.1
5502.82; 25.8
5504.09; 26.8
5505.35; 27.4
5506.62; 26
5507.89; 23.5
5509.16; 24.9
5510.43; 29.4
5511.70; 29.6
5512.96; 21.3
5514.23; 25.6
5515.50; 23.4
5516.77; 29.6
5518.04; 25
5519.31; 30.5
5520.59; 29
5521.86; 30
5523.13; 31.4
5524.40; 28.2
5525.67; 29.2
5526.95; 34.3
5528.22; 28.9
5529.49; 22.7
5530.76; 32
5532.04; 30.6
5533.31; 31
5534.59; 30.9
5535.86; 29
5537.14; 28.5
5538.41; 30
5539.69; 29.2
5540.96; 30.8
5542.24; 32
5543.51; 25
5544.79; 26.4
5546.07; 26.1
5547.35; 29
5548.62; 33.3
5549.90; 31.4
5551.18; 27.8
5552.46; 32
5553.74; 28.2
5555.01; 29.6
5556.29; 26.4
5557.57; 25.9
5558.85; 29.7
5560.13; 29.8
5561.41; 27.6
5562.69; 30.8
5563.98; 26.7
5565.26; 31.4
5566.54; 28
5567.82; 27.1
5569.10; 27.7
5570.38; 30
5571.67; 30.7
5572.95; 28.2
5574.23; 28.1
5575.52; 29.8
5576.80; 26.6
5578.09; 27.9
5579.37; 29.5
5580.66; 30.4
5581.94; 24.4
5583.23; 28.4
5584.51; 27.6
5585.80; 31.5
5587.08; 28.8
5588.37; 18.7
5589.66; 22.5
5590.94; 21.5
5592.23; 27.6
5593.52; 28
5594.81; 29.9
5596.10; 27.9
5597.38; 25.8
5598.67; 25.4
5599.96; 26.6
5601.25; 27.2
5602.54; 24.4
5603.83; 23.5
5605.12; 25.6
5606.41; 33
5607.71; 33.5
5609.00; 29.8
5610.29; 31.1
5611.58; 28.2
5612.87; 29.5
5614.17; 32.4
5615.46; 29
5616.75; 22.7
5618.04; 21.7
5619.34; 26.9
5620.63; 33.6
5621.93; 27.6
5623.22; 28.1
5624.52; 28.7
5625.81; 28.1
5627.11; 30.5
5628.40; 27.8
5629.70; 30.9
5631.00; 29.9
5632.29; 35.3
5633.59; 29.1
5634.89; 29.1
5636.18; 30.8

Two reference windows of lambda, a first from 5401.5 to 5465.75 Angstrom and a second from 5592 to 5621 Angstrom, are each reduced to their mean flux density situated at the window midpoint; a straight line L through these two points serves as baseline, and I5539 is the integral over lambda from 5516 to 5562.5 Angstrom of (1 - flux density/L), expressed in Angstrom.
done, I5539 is -2.5 Angstrom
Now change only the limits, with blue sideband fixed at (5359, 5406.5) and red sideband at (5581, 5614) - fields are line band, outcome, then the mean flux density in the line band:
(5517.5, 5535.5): -1.5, 29.6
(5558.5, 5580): -1.2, 28.8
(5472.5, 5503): 1.1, 26.2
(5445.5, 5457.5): 0.4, 26.3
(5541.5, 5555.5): -1.0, 29.2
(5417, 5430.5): -1.0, 29.2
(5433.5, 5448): -0.9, 28.8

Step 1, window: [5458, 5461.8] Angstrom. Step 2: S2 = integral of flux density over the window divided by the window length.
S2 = 28.1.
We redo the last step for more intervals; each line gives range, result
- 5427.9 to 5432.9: 25.1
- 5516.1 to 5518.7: 27.3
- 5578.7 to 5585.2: 28.1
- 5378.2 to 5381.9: 31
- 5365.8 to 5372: 25.9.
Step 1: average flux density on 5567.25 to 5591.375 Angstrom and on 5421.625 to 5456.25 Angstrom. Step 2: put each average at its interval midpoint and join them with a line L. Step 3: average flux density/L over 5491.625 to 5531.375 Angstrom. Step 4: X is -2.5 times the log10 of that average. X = 0.016 mag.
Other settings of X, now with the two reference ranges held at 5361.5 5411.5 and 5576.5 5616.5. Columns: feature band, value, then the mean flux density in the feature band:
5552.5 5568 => -0.05 mag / 28.6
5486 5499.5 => 0.03 mag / 26.3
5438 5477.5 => -0.03 mag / 27.7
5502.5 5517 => 0.05 mag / 26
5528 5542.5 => -0.09 mag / 29.6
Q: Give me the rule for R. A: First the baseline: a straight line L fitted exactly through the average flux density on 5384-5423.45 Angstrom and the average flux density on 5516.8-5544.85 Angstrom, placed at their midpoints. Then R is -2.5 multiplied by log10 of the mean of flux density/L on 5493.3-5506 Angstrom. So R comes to 0.08 mag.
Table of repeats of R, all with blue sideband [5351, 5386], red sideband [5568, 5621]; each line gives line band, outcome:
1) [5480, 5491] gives 0.10 mag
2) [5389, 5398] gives 0.05 mag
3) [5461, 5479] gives 0.04 mag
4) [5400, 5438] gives 0.03 mag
